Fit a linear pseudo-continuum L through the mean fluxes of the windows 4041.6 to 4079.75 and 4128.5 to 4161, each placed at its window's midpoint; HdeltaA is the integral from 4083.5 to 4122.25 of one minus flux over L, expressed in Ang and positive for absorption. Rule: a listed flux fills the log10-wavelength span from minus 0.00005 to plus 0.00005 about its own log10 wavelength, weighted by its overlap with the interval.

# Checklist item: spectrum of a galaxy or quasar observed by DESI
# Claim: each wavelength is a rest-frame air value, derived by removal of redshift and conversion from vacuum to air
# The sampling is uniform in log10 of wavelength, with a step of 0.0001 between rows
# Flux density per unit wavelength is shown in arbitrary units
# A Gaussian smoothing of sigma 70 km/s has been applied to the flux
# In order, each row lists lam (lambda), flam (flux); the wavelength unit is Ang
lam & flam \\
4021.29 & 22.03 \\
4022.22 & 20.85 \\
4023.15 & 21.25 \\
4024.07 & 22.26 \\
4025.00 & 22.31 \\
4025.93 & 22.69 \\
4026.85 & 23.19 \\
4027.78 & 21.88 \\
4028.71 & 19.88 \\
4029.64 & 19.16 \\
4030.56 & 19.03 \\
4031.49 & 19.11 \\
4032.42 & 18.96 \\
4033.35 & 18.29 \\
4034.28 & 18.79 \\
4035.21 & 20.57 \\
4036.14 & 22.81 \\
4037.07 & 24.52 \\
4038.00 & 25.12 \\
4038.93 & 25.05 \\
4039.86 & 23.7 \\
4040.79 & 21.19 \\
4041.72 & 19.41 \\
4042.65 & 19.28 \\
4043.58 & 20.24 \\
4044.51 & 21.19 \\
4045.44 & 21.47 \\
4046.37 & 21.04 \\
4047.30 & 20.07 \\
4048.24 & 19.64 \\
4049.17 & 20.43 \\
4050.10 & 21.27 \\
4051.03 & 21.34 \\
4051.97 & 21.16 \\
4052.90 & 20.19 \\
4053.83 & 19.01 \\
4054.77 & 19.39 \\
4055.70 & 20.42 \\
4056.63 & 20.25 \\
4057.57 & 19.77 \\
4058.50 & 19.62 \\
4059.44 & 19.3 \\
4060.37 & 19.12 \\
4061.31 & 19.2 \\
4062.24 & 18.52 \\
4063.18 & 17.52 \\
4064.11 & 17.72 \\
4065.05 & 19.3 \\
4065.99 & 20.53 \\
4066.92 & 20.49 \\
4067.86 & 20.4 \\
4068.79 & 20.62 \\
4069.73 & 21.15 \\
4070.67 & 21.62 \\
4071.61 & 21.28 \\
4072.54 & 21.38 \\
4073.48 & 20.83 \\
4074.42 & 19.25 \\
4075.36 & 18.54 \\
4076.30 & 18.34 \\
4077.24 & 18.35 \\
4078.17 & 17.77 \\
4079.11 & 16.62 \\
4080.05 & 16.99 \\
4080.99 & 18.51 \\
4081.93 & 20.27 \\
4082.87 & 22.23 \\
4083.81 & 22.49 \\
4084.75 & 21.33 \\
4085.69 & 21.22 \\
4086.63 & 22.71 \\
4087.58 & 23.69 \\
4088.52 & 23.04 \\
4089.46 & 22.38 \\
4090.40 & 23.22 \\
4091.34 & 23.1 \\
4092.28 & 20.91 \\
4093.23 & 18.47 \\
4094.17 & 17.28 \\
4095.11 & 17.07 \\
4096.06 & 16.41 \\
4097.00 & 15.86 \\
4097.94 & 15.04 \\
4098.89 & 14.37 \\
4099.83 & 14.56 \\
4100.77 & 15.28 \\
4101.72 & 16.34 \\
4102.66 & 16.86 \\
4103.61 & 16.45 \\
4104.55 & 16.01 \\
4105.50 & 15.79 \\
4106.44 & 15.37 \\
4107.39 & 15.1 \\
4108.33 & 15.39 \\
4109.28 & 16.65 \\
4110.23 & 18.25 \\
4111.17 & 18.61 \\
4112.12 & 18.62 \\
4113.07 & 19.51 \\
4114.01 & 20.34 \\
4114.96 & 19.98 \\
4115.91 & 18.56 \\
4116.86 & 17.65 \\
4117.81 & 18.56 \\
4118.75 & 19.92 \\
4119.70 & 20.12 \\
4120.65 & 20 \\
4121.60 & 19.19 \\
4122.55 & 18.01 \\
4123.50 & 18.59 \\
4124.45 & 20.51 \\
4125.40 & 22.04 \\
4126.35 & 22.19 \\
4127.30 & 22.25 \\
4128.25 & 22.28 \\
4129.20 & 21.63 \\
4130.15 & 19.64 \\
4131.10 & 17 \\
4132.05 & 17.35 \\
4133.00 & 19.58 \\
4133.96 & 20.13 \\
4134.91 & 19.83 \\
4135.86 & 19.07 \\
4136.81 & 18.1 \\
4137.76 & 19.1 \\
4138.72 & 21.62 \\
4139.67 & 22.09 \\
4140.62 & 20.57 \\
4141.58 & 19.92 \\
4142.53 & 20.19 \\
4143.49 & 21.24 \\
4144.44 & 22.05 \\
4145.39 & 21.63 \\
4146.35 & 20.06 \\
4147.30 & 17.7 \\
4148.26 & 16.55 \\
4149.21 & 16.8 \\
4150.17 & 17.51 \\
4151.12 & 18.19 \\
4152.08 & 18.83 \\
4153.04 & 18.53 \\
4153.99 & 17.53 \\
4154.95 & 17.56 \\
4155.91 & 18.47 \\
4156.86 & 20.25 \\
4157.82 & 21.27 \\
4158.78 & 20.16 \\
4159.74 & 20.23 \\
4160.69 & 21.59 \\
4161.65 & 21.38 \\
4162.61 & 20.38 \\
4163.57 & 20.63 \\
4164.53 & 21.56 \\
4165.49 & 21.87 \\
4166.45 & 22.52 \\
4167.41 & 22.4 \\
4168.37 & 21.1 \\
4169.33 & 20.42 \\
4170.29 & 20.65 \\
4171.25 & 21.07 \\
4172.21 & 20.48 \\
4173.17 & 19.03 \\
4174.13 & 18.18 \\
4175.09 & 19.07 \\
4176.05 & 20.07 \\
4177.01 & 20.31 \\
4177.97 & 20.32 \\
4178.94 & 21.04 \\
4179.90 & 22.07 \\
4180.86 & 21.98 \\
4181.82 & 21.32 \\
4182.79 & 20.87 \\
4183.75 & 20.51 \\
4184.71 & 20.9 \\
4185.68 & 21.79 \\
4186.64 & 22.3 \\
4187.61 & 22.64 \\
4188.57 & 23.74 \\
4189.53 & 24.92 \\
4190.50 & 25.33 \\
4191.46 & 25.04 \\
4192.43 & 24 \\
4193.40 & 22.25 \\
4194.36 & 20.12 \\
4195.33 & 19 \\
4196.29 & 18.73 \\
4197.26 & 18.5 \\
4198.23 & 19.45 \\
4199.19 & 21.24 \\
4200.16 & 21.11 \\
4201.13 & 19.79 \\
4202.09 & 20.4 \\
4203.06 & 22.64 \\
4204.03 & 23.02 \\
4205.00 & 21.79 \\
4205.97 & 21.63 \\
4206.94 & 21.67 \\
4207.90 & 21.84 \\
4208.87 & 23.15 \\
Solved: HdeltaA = 2.2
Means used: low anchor 19.8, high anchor 19.5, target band 18.6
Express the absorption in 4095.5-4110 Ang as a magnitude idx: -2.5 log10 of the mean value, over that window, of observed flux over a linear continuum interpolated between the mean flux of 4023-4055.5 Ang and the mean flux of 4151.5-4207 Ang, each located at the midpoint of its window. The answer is 0.31 mag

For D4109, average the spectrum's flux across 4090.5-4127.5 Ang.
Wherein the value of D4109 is 18.1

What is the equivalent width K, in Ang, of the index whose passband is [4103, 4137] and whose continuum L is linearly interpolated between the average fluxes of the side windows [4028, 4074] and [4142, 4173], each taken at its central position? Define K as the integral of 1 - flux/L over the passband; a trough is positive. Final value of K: 2.22 Ang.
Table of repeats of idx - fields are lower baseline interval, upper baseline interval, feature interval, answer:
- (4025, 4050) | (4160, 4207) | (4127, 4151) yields 0.08 mag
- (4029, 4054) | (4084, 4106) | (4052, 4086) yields 0.00 mag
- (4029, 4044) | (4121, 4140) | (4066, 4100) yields 0.04 mag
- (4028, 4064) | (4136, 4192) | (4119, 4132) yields 0.02 mag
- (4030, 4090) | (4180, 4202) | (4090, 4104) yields 0.19 mag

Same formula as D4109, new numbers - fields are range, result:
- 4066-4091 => 20.6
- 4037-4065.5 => 20.4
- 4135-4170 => 20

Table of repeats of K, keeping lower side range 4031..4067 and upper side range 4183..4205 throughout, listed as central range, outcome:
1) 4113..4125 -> 1.0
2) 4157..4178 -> 0.8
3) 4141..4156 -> 1.6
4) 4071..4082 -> 0.9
